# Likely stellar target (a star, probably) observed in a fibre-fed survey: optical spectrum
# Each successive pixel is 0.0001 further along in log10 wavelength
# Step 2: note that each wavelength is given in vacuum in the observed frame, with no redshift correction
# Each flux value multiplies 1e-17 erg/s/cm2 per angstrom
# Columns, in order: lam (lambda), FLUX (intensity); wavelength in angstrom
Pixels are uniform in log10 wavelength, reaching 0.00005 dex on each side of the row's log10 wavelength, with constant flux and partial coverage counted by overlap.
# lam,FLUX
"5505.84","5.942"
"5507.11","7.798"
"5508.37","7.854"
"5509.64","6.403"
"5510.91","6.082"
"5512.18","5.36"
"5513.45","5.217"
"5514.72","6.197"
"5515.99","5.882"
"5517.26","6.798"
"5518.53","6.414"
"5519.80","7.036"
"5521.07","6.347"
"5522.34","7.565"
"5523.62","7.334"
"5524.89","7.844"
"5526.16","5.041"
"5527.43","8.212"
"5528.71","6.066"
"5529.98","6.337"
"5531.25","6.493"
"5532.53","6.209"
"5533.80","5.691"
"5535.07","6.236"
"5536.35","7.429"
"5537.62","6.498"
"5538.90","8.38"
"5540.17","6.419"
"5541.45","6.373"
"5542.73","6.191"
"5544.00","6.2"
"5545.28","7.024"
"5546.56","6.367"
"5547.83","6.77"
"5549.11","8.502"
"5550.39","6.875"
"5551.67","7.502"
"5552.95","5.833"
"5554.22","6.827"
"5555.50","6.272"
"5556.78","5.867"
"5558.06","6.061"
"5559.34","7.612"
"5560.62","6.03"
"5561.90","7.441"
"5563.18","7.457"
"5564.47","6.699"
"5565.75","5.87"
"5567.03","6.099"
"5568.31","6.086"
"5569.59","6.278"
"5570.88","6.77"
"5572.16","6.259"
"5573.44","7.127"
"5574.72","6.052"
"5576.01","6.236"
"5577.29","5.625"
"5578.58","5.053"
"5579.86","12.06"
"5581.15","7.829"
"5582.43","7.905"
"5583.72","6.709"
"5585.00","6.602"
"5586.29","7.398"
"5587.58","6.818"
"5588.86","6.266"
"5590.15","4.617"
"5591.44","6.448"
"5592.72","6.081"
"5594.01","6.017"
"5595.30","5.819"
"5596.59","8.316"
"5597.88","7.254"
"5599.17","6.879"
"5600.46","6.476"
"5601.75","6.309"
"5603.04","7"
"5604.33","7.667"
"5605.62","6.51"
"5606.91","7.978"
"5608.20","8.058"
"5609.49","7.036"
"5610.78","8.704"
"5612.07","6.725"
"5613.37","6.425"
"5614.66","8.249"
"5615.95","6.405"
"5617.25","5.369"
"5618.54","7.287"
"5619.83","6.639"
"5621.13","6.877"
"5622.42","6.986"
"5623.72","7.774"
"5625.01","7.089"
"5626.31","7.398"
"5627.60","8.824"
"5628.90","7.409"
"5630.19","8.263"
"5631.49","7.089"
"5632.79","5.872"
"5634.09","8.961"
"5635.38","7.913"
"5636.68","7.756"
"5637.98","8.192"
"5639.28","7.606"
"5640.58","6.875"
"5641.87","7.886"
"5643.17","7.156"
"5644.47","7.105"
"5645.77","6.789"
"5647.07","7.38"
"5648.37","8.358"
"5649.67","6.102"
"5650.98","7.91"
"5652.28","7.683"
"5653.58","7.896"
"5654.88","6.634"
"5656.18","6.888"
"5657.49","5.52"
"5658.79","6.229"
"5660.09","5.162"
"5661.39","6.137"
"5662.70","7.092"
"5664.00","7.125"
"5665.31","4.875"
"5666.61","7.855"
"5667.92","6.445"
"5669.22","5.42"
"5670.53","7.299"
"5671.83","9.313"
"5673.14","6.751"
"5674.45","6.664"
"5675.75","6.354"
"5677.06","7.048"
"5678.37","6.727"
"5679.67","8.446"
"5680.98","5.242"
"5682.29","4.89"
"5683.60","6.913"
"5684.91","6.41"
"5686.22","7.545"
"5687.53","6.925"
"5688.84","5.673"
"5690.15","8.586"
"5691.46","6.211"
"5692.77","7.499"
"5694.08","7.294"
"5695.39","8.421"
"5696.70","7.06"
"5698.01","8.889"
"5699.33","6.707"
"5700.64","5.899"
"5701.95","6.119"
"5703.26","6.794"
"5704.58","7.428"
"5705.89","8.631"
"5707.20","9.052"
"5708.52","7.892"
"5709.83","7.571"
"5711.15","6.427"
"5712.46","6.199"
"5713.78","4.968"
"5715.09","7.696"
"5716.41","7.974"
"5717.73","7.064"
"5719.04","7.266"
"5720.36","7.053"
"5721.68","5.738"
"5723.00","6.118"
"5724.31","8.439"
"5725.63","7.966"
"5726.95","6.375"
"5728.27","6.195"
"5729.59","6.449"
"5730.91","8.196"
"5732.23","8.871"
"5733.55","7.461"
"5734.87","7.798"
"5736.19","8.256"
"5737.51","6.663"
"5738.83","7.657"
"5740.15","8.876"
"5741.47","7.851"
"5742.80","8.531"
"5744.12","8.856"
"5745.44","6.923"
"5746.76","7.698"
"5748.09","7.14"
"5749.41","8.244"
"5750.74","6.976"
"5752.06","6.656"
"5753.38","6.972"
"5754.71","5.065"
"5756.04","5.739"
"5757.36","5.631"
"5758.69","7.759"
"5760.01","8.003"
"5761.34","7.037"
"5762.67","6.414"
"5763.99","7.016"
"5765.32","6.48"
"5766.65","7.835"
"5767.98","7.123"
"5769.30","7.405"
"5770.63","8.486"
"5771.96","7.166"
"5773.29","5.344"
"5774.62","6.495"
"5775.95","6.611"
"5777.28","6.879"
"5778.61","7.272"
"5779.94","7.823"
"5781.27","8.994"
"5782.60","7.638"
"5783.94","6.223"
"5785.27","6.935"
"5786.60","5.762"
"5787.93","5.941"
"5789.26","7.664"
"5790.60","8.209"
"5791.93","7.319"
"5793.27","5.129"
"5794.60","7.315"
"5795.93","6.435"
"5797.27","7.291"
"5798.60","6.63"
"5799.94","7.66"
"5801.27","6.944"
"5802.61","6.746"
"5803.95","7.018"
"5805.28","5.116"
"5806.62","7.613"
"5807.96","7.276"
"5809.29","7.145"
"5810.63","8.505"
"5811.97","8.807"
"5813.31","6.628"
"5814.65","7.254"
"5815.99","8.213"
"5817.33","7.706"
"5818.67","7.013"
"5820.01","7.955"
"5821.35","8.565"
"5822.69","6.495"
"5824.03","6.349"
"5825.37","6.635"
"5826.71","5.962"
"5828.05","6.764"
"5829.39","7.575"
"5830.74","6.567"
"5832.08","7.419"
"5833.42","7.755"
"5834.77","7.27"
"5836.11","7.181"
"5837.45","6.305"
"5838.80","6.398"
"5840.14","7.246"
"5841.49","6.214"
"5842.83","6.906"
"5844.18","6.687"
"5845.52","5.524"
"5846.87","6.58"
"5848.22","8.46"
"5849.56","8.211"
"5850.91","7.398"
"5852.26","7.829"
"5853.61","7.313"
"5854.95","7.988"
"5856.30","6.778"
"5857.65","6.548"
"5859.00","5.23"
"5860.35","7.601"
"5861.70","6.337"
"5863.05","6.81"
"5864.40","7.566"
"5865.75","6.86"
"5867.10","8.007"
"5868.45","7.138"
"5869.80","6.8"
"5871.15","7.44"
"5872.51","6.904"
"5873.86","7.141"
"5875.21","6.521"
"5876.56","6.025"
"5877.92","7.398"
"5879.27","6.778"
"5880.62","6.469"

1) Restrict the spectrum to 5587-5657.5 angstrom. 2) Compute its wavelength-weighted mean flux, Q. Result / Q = 7.13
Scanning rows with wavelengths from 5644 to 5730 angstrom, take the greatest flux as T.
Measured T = 9.313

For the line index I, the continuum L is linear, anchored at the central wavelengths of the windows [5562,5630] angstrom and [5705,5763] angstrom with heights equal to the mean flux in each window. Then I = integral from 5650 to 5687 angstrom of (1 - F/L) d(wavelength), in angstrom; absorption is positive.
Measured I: 2.0 angstrom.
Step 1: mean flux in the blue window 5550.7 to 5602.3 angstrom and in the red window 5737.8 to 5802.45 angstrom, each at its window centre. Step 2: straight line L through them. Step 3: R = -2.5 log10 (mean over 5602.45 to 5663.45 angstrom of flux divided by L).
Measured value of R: -0.06 mag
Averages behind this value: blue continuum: 6.67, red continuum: 7.12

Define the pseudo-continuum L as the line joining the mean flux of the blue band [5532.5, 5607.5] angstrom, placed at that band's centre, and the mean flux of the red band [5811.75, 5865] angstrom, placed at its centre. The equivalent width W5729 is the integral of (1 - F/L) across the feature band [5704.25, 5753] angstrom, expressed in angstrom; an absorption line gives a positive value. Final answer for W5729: -3.45 angstrom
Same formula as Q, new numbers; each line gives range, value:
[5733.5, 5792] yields 7.21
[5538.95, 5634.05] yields 6.89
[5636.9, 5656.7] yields 7.38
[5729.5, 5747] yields 7.92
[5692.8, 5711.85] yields 7.44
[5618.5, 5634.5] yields 7.4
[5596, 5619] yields 7.14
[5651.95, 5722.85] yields 6.91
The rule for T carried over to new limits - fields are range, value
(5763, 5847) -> 8.994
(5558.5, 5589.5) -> 12.06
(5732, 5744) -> 8.876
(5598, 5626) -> 8.704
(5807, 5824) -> 8.807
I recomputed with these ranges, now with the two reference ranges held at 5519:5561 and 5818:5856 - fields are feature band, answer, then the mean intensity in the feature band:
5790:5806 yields 0.5 angstrom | 6.81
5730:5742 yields -1.7 angstrom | 7.93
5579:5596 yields -0.4 angstrom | 6.95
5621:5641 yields -2.2 angstrom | 7.58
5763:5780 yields -0.1 angstrom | 7.03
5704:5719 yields -0.9 angstrom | 7.35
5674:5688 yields 0.5 angstrom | 6.65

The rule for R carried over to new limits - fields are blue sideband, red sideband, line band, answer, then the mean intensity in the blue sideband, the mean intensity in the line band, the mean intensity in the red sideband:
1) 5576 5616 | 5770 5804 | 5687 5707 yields -0.04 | 7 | 7.26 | 6.99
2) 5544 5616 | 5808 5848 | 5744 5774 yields 0.00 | 6.84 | 7.01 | 7.11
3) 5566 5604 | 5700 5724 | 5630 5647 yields -0.10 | 6.7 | 7.47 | 7.02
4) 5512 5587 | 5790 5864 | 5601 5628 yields -0.06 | 6.7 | 7.19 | 7.07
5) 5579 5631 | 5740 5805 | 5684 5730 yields 0.00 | 7.15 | 7.1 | 7.08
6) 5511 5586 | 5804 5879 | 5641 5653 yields -0.08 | 6.68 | 7.37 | 7.09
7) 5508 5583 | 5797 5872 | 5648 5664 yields 0.01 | 6.68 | 6.79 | 7.11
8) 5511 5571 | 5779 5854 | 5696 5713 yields -0.06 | 6.59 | 7.29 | 7.12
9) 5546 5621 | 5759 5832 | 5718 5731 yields 0.01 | 6.82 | 6.93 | 7.11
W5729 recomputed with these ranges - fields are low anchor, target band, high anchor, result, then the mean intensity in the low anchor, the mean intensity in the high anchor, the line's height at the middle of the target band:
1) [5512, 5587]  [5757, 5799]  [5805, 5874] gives 0.1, 6.7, 7.13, 7.04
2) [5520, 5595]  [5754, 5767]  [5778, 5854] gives 0.7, 6.69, 7.12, 7.03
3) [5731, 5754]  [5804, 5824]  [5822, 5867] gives -0.6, 7.75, 6.95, 7.19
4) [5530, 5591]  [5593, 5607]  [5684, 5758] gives -0.1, 6.7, 7.22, 6.83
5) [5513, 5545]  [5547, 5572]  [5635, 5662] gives 0.2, 6.59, 7.1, 6.72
